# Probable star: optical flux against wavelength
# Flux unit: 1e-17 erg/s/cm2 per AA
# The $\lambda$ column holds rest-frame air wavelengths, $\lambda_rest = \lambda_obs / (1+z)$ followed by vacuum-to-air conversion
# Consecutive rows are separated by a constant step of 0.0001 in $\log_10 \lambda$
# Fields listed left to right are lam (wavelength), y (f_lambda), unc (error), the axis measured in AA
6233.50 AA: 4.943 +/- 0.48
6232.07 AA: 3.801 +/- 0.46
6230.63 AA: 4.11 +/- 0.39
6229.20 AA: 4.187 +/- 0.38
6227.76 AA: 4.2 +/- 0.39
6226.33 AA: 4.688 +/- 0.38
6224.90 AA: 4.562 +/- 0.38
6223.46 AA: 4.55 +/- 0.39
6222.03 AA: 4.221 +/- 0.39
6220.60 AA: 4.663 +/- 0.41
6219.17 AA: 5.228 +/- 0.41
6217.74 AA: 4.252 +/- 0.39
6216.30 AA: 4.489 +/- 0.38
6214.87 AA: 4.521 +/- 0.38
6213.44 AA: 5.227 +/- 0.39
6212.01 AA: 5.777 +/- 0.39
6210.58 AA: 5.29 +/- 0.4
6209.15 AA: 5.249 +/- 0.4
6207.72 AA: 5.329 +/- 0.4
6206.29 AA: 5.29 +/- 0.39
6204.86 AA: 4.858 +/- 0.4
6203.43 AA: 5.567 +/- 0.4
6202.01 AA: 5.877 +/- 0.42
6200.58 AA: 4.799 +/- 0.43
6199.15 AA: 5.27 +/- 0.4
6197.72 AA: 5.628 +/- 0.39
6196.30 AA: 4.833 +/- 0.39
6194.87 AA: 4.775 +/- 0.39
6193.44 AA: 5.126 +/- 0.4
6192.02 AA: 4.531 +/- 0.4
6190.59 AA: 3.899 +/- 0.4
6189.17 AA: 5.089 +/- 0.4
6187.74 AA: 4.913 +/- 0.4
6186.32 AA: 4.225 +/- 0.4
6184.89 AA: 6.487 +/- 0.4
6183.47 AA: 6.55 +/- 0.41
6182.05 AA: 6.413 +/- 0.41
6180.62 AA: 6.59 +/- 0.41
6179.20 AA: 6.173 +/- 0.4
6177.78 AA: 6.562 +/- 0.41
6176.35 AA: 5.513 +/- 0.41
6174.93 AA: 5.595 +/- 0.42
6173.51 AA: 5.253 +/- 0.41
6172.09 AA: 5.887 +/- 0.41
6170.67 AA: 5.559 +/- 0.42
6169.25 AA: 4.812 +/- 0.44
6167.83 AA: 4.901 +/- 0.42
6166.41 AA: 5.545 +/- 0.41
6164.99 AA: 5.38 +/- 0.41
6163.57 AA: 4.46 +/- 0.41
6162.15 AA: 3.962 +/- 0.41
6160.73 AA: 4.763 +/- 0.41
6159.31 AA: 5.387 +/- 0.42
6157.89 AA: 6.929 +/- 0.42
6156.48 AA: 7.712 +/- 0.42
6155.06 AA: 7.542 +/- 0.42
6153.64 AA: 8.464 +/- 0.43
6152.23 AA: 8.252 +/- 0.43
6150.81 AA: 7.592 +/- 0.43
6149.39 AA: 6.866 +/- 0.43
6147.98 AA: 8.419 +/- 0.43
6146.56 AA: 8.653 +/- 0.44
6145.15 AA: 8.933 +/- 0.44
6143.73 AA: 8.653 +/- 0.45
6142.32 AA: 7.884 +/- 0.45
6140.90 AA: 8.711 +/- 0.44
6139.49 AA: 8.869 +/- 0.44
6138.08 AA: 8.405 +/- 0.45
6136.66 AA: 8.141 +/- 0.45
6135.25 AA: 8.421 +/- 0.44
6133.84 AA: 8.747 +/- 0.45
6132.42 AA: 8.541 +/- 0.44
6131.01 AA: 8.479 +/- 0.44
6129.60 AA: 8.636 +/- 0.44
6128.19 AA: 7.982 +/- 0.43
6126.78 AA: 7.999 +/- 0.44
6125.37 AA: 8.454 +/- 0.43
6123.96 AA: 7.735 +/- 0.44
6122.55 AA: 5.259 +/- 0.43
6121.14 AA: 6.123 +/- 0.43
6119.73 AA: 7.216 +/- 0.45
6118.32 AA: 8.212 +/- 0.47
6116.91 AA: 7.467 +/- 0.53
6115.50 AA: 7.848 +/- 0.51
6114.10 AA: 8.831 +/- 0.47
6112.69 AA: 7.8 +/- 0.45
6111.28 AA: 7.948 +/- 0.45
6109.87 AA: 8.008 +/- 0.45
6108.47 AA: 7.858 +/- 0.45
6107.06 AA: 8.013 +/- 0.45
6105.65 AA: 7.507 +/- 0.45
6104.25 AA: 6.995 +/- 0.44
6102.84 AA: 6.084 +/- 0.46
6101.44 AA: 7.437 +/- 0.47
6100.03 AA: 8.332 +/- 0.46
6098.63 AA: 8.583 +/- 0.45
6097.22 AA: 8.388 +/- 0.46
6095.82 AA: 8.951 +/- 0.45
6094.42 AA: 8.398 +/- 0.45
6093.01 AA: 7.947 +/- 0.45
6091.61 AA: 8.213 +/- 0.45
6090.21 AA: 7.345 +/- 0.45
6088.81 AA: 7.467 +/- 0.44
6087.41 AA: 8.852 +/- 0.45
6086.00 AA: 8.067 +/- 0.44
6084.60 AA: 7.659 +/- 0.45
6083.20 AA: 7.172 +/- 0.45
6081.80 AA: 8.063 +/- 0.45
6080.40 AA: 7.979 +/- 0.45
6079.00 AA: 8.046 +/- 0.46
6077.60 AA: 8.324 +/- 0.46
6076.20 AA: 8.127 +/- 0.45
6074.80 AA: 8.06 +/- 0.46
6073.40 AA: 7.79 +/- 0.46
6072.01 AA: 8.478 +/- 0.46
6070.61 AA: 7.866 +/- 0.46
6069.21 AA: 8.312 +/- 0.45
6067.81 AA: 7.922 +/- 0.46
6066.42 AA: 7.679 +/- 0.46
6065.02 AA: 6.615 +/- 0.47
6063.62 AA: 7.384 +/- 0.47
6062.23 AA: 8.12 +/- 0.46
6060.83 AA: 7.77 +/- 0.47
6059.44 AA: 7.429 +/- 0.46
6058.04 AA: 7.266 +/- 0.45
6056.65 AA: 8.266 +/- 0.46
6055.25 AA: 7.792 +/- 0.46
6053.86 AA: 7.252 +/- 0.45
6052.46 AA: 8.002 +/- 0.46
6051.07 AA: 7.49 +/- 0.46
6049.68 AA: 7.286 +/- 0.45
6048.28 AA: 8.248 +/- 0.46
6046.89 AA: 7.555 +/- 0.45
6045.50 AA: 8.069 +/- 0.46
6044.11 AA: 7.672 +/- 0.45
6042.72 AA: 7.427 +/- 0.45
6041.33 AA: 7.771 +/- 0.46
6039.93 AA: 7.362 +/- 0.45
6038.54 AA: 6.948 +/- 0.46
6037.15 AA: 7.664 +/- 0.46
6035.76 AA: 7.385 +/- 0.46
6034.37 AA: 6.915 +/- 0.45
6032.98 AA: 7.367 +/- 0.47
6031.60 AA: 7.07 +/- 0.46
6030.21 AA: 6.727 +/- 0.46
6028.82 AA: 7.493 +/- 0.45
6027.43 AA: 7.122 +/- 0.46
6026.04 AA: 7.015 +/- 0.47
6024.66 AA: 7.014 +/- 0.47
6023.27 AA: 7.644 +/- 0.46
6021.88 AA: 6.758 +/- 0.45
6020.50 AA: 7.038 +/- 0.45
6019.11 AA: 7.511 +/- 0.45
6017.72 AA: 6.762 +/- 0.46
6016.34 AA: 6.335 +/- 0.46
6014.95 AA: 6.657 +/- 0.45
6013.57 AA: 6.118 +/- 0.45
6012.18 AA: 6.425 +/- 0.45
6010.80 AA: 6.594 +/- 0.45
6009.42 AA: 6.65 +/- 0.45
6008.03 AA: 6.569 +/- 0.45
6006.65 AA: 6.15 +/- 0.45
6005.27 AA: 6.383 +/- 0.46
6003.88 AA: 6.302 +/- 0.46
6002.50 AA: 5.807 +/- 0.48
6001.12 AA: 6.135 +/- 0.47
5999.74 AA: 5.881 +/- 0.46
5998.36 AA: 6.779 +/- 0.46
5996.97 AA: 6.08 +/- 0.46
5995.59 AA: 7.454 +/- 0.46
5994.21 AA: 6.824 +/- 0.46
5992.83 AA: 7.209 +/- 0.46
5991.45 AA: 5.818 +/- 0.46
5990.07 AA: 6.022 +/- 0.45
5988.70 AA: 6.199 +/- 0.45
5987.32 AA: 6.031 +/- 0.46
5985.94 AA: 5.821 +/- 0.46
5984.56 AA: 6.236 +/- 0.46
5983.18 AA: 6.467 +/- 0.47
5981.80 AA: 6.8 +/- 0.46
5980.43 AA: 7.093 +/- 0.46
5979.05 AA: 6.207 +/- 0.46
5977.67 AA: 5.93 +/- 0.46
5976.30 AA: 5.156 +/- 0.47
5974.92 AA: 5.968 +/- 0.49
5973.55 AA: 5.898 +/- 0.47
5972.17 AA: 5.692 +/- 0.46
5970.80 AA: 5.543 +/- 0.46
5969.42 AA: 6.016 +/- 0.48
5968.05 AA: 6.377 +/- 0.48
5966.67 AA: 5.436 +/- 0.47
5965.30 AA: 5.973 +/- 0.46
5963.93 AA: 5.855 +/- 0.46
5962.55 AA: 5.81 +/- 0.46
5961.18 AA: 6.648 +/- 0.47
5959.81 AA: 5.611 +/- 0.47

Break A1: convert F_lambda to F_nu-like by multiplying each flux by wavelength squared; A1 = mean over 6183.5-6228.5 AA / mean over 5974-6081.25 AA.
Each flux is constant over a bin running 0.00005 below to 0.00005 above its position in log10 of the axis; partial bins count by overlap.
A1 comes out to 0.75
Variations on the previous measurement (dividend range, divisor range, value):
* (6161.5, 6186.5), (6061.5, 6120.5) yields 0.73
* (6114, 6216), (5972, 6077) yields 0.97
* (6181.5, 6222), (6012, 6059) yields 0.74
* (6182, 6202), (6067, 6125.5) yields 0.68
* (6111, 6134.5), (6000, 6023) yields 1.25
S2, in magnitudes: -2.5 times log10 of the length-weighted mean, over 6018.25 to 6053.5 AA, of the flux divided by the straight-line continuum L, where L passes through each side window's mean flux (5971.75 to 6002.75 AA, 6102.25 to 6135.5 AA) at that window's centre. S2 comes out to -0.09 mag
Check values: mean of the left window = 6.25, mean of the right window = 7.75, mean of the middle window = 7.38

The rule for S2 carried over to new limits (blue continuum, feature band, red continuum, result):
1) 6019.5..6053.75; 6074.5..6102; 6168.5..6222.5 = -0.20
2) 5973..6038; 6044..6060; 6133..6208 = -0.18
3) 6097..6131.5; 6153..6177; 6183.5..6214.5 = 0.09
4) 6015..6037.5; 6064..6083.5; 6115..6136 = -0.06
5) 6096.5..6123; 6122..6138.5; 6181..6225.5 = -0.15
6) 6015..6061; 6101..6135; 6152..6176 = -0.21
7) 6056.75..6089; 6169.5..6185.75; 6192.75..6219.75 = -0.06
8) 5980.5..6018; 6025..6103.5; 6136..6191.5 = -0.20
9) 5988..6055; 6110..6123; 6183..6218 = -0.24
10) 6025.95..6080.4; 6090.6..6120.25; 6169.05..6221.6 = -0.17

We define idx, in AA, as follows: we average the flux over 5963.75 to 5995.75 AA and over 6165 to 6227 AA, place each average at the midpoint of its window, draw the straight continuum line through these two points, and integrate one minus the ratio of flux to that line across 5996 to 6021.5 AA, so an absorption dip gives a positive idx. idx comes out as -1.9 AA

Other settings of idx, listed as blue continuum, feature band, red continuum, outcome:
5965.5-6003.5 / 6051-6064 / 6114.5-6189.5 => -2.36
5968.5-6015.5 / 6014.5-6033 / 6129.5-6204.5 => -2.16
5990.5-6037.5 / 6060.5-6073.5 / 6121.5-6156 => -0.82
